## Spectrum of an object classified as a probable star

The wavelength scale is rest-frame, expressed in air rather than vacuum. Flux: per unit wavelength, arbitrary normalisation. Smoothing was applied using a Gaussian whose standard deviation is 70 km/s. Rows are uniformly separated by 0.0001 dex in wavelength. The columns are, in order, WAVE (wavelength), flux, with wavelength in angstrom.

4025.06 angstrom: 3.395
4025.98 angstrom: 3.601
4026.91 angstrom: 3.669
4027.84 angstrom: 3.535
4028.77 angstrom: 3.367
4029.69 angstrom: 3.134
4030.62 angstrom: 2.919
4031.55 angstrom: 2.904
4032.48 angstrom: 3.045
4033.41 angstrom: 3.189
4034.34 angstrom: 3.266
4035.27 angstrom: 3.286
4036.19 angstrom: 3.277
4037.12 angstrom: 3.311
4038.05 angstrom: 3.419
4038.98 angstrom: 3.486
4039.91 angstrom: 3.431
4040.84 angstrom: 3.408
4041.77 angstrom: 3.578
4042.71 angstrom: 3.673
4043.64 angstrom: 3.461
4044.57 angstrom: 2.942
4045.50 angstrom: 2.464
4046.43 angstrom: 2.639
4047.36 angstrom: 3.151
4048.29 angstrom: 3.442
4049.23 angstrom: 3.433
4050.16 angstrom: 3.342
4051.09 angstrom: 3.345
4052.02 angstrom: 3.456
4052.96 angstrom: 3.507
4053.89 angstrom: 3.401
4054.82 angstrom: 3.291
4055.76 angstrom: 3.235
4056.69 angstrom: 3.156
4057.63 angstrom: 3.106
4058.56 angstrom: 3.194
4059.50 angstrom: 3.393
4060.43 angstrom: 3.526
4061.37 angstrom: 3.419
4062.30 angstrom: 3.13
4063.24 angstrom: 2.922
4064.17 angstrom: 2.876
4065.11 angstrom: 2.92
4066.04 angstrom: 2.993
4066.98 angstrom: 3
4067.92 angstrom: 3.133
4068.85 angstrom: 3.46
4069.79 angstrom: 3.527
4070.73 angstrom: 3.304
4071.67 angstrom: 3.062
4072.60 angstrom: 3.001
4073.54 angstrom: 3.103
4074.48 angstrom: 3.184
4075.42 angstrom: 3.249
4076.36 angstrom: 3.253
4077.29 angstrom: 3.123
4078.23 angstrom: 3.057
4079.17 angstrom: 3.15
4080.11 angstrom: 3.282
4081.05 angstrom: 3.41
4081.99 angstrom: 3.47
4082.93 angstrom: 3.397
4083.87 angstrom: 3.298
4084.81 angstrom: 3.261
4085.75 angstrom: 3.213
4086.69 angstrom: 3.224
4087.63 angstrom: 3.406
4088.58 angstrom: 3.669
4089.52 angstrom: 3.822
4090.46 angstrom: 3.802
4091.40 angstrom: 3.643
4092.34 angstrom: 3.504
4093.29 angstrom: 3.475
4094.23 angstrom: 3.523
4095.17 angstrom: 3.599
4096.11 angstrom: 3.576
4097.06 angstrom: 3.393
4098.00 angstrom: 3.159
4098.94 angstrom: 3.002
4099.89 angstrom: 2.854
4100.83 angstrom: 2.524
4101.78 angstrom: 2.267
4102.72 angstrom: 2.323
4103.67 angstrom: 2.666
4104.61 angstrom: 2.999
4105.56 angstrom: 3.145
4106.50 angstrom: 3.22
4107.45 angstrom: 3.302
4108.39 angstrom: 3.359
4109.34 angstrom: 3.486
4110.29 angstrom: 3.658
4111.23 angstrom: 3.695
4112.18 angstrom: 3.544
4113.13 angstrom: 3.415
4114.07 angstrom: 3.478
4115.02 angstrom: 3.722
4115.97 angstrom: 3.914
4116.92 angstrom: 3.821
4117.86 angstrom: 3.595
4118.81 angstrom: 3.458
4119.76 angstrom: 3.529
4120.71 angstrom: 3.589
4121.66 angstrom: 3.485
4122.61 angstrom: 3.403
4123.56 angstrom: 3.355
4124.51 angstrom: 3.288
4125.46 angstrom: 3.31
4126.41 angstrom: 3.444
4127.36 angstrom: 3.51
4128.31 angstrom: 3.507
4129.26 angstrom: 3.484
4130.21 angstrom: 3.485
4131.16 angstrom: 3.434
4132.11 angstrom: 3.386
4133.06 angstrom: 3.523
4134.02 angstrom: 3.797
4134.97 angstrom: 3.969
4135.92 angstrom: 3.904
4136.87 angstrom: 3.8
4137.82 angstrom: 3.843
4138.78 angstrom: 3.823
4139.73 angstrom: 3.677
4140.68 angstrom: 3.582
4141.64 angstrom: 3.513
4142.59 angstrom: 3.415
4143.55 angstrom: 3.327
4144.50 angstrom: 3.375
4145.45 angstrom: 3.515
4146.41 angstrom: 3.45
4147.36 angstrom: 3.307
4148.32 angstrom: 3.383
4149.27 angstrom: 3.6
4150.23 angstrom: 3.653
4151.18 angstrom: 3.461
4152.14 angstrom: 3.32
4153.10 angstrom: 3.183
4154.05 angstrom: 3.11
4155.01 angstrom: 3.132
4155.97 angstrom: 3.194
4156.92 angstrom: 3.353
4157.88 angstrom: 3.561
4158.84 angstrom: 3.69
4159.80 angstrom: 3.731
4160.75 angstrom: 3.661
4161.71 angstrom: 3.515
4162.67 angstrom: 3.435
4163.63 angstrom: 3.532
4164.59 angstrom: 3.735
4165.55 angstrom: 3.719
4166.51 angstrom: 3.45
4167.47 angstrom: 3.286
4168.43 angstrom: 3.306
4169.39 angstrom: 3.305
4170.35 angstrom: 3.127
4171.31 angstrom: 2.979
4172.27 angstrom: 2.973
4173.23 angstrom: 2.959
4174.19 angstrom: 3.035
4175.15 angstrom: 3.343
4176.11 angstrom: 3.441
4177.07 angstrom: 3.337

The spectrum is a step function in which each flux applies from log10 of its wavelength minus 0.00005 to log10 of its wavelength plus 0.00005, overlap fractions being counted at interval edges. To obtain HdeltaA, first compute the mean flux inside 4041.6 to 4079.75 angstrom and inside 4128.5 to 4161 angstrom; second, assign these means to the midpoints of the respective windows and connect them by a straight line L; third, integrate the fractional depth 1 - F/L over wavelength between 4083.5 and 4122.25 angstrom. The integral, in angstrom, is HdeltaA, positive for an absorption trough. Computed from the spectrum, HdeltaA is 0.1 angstrom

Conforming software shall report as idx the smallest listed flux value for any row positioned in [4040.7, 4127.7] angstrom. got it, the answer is 2.267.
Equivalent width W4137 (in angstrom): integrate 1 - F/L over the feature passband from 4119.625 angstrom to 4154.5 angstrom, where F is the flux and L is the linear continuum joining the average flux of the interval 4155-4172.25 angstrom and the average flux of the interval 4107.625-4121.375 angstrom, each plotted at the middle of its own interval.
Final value 0.0 angstrom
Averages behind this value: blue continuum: 3.58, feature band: 3.51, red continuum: 3.42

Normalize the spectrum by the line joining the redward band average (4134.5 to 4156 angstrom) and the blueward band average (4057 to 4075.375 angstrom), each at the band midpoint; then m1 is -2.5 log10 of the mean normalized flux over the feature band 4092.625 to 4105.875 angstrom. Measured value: 0.09 mag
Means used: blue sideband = 3.17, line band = 3.04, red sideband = 3.51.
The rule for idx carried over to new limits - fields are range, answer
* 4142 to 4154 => 3.183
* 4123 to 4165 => 3.11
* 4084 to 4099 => 3.002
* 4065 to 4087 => 2.92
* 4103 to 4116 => 2.666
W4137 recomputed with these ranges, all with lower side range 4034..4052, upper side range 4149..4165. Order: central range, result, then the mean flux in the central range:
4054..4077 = 0.9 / 3.19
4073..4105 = 1.2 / 3.23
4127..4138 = -0.7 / 3.64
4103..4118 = -0.1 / 3.42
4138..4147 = -0.2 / 3.53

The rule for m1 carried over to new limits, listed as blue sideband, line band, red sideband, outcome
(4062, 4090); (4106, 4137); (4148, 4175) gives -0.07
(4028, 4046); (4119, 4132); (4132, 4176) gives -0.01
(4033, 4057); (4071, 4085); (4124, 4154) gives 0.05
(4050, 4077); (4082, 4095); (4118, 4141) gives -0.04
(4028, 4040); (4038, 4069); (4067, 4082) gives 0.00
